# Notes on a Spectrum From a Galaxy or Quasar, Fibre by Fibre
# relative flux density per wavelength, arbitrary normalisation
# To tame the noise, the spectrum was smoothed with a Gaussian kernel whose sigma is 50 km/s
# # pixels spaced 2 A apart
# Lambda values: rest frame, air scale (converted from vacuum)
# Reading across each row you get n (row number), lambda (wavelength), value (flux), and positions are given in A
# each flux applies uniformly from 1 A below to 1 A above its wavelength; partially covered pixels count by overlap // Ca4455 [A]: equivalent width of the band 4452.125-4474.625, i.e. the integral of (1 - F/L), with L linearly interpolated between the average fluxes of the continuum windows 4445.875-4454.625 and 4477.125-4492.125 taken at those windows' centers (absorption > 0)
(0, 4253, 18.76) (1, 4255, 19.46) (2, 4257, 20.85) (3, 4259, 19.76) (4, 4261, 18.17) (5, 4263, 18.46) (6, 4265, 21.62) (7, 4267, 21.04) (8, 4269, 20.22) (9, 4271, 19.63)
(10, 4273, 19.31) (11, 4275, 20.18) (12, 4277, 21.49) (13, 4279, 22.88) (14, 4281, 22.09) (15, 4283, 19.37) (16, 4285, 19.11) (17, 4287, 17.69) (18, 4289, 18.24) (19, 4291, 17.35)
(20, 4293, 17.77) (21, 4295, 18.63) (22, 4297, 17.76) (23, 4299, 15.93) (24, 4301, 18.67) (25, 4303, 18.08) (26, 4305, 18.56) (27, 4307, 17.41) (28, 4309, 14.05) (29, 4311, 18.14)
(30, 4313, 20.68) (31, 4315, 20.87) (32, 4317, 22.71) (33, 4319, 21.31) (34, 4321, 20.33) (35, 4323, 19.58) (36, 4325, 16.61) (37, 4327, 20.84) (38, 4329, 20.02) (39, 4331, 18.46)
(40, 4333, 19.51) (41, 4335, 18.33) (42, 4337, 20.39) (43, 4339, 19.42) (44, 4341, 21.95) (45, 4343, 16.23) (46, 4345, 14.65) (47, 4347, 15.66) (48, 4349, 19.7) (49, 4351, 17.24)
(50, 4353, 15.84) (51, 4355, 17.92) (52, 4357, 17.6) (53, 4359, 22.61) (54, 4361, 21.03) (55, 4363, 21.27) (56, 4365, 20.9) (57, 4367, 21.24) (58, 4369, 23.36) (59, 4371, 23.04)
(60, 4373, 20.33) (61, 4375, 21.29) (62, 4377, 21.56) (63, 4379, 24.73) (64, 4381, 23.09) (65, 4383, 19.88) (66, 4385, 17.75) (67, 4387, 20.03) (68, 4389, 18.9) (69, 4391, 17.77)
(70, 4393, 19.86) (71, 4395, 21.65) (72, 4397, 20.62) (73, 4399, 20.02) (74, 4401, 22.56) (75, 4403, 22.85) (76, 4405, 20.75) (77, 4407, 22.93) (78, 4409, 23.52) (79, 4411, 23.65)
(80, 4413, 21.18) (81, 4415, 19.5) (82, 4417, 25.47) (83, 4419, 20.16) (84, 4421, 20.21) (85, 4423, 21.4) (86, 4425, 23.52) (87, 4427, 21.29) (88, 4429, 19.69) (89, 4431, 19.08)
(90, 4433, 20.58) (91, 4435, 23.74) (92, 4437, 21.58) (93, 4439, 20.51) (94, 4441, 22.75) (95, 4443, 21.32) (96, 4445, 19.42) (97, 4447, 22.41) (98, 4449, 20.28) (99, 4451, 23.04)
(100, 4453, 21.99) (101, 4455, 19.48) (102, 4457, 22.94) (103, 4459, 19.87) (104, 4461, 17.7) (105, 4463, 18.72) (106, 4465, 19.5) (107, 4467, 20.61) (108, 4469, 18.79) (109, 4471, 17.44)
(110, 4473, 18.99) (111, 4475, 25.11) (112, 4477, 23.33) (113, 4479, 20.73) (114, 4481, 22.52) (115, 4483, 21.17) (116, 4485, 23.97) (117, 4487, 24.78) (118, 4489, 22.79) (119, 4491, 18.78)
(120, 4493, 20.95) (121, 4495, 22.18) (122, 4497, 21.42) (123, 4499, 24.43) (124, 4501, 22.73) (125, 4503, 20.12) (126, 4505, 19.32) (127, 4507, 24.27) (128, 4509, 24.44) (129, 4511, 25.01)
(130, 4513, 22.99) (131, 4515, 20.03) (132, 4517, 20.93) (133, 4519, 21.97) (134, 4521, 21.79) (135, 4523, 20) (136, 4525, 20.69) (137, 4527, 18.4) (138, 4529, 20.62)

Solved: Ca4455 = 2.2 A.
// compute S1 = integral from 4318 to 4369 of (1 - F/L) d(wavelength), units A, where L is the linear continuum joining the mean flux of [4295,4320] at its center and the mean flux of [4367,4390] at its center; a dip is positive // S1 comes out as 1.9 A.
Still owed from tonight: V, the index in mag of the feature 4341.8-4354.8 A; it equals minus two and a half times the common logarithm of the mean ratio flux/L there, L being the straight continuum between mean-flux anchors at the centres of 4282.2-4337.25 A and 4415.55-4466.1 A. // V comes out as 0.164 mag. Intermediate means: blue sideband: 18.8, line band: 16.7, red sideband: 21.1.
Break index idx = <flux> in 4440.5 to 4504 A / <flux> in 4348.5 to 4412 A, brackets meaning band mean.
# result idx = 1.02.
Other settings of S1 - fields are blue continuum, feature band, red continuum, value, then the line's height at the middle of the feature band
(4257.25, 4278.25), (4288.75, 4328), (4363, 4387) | 3.7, 20.6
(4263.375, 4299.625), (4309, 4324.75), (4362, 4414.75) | 0.1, 20.1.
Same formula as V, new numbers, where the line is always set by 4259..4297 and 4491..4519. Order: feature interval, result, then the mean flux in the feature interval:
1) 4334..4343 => 0.04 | 19.6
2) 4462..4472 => 0.14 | 19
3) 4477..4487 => -0.03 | 22.5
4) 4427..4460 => 0.01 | 21.2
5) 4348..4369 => 0.04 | 19.7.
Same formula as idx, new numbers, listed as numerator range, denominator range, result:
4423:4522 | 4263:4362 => 1.12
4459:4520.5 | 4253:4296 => 1.09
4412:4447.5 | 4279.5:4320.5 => 1.13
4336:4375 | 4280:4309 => 1.07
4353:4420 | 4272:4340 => 1.10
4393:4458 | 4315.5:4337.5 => 1.09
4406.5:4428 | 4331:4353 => 1.21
